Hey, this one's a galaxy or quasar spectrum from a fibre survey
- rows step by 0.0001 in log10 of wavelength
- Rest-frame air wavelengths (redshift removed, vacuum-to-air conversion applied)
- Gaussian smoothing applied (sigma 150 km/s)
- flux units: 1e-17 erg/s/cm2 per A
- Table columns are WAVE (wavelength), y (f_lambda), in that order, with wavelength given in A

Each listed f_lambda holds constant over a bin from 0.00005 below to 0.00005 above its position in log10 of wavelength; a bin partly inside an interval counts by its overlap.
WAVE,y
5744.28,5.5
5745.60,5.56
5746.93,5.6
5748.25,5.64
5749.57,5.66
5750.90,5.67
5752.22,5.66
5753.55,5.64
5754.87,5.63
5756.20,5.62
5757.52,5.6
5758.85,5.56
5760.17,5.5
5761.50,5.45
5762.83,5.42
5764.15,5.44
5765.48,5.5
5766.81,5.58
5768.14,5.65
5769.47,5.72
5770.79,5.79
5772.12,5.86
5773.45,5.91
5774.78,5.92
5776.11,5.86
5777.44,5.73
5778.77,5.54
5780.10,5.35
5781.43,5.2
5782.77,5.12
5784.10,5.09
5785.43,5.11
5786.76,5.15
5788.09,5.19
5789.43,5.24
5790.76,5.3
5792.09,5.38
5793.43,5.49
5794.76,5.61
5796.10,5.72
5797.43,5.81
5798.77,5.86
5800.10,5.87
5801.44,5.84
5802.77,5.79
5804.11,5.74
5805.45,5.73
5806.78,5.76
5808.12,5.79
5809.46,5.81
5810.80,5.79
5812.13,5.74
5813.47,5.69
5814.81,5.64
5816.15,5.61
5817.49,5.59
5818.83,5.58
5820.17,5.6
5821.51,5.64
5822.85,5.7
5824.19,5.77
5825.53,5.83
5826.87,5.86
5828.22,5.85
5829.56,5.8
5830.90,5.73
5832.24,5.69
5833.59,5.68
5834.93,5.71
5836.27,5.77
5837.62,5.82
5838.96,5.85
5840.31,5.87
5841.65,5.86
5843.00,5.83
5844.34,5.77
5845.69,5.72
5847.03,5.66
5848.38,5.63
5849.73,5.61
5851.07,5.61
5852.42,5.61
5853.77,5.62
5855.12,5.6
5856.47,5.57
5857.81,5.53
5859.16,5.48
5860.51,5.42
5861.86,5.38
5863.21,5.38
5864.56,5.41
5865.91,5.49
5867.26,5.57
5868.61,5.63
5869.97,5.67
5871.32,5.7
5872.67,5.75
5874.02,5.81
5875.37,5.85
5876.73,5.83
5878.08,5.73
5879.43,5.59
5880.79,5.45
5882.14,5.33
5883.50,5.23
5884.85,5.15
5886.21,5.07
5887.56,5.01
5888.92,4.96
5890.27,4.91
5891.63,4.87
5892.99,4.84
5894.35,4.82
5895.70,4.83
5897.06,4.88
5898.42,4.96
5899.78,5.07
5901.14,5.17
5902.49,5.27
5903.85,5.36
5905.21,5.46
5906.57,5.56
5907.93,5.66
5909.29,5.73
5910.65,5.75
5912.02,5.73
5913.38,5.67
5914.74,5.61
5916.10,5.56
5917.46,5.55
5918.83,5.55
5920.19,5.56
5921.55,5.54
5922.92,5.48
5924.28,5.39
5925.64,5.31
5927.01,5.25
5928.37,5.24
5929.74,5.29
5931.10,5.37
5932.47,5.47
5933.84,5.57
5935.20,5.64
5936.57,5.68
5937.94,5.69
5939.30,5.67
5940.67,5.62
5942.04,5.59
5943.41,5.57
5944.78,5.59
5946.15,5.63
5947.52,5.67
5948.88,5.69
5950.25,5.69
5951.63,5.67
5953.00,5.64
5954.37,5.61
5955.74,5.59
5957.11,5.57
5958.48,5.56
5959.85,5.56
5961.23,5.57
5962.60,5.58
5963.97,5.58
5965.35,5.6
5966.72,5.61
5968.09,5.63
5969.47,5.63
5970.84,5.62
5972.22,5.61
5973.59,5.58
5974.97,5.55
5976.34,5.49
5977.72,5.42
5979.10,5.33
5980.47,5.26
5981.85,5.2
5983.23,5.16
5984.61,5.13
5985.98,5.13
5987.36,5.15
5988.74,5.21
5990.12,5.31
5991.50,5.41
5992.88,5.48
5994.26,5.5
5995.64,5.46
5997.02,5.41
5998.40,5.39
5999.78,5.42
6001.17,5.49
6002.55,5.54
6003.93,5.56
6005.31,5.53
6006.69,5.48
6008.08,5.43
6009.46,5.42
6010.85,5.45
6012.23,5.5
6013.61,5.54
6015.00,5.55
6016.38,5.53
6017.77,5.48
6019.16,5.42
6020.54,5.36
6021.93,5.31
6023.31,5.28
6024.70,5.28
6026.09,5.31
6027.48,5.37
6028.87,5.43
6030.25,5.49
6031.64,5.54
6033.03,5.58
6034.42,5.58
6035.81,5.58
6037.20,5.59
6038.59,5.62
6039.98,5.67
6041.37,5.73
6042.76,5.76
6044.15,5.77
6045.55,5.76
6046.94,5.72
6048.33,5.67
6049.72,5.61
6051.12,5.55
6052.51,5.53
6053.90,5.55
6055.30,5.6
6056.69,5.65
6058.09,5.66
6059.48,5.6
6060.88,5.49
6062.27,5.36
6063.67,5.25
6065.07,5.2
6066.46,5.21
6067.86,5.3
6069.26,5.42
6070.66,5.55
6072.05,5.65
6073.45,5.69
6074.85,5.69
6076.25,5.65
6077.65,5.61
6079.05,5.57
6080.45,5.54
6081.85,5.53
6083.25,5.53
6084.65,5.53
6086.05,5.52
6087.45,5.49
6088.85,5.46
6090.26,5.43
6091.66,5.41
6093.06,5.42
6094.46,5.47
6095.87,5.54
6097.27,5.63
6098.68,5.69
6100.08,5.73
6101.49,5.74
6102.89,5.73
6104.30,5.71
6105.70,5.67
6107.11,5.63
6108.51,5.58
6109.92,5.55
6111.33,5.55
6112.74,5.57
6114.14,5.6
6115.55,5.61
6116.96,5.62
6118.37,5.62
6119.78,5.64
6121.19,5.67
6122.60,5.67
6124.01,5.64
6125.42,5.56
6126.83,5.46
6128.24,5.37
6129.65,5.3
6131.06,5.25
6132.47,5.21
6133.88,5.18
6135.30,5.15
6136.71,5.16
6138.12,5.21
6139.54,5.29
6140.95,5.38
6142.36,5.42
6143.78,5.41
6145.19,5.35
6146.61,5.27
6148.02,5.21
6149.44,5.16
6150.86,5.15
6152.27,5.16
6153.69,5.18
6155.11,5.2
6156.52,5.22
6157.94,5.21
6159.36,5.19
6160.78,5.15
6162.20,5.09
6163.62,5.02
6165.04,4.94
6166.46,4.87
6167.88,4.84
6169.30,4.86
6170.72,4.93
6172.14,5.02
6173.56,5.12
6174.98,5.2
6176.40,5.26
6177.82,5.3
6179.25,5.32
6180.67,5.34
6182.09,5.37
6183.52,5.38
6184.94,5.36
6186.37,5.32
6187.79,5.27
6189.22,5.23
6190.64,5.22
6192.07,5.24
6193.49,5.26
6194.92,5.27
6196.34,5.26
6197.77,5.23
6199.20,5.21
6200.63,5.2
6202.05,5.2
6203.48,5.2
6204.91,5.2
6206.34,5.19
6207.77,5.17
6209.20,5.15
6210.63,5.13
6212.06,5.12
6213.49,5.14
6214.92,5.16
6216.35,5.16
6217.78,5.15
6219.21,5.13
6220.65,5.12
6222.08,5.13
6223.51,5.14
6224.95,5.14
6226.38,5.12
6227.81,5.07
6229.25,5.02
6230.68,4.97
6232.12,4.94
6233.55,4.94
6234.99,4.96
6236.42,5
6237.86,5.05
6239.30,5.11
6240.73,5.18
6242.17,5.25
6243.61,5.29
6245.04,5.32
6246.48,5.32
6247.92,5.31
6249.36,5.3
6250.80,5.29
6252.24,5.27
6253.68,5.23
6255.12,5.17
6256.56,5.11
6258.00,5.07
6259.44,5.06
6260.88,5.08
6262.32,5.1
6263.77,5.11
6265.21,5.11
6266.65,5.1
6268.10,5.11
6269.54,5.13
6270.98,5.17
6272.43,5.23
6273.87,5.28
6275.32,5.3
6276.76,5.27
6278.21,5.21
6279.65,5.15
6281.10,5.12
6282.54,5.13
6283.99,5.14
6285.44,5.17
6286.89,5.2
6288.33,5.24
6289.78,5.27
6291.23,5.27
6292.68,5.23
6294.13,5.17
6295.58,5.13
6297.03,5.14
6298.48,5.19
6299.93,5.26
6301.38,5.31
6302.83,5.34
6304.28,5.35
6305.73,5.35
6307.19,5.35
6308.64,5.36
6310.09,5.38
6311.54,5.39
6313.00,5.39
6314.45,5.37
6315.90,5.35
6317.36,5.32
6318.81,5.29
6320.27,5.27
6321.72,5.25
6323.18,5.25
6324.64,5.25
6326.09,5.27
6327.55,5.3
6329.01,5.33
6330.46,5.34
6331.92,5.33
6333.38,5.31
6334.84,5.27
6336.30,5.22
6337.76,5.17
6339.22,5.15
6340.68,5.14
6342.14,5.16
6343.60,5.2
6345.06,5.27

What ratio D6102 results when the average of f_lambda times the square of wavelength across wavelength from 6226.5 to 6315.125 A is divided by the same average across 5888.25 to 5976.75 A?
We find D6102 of 1.06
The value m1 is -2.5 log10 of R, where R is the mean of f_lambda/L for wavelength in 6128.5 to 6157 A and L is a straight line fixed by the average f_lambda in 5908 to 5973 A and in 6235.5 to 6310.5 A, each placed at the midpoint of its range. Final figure 0.02 mag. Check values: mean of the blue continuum 5.57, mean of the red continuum 5.21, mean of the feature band 5.25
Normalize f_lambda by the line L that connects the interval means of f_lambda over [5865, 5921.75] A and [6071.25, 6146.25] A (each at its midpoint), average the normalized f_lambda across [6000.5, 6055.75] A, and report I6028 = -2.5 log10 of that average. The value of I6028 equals -0.01 mag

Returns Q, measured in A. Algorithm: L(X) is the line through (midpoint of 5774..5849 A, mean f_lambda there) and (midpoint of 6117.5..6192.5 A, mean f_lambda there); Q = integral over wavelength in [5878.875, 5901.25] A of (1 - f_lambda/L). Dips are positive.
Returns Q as 2.00 A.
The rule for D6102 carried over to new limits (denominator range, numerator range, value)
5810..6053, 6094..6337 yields 1.05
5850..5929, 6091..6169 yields 1.08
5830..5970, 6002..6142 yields 1.06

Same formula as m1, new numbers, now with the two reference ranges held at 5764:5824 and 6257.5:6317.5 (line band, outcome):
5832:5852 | -0.033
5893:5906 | 0.090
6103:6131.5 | -0.043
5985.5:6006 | 0.009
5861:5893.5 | 0.027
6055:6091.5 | -0.023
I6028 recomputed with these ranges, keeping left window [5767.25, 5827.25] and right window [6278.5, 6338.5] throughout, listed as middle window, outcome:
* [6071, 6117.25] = -0.034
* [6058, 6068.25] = 0.013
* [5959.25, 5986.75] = 0.008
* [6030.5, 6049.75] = -0.039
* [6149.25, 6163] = 0.042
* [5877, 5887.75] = 0.041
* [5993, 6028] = 0.006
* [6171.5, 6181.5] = 0.026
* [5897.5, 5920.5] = 0.013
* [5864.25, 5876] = -0.018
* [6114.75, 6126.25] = -0.045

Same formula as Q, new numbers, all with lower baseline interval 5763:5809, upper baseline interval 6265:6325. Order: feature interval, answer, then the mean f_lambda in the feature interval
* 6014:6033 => 0.0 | 5.42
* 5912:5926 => -0.1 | 5.54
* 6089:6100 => -0.3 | 5.52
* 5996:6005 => -0.1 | 5.47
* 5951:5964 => -0.3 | 5.6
